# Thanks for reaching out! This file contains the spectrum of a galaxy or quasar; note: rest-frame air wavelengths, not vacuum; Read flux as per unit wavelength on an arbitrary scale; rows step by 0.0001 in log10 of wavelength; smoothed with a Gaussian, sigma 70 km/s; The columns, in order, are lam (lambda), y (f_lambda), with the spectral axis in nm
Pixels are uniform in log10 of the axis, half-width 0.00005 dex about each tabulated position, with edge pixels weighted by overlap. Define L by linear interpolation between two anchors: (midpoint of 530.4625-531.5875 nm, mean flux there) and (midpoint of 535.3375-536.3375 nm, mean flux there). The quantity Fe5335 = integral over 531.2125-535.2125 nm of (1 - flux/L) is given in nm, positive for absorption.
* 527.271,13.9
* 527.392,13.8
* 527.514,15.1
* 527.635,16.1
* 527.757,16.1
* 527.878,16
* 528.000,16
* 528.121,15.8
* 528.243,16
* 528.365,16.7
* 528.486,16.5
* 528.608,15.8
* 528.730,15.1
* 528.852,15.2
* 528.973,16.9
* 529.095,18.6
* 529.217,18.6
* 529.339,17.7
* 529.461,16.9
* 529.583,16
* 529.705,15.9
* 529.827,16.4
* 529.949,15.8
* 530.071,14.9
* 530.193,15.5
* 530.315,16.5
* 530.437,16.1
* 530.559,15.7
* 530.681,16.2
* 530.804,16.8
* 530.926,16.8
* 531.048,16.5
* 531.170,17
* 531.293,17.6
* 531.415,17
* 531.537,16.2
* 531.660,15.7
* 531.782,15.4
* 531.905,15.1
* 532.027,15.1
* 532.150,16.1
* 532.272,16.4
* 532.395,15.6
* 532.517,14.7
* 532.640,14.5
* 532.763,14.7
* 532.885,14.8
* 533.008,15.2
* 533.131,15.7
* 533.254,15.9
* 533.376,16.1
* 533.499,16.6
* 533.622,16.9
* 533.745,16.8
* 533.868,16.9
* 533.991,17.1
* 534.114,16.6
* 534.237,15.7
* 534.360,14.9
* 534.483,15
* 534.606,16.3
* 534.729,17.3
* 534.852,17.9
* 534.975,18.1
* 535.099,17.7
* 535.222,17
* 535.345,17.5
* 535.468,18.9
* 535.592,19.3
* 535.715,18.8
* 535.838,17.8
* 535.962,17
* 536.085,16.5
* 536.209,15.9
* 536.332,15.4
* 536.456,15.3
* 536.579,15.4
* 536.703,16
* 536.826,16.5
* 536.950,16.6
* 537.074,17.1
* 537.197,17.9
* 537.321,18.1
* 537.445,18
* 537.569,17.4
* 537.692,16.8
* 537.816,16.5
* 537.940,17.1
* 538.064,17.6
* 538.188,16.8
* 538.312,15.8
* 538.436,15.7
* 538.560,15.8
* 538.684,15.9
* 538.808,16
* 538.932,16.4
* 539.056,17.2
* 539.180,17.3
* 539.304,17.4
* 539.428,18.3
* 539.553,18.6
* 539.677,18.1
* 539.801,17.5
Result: 0.22 nm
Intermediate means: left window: 16.6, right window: 17.6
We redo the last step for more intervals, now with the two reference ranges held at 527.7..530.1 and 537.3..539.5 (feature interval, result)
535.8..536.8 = 0.037 nm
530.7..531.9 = 0.001 nm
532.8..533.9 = 0.037 nm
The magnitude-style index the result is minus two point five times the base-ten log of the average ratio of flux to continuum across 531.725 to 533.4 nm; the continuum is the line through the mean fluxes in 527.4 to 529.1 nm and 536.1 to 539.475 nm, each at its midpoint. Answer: 0.06 mag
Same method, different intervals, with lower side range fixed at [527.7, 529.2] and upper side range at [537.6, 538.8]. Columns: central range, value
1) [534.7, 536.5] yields -0.062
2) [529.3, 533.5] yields 0.026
